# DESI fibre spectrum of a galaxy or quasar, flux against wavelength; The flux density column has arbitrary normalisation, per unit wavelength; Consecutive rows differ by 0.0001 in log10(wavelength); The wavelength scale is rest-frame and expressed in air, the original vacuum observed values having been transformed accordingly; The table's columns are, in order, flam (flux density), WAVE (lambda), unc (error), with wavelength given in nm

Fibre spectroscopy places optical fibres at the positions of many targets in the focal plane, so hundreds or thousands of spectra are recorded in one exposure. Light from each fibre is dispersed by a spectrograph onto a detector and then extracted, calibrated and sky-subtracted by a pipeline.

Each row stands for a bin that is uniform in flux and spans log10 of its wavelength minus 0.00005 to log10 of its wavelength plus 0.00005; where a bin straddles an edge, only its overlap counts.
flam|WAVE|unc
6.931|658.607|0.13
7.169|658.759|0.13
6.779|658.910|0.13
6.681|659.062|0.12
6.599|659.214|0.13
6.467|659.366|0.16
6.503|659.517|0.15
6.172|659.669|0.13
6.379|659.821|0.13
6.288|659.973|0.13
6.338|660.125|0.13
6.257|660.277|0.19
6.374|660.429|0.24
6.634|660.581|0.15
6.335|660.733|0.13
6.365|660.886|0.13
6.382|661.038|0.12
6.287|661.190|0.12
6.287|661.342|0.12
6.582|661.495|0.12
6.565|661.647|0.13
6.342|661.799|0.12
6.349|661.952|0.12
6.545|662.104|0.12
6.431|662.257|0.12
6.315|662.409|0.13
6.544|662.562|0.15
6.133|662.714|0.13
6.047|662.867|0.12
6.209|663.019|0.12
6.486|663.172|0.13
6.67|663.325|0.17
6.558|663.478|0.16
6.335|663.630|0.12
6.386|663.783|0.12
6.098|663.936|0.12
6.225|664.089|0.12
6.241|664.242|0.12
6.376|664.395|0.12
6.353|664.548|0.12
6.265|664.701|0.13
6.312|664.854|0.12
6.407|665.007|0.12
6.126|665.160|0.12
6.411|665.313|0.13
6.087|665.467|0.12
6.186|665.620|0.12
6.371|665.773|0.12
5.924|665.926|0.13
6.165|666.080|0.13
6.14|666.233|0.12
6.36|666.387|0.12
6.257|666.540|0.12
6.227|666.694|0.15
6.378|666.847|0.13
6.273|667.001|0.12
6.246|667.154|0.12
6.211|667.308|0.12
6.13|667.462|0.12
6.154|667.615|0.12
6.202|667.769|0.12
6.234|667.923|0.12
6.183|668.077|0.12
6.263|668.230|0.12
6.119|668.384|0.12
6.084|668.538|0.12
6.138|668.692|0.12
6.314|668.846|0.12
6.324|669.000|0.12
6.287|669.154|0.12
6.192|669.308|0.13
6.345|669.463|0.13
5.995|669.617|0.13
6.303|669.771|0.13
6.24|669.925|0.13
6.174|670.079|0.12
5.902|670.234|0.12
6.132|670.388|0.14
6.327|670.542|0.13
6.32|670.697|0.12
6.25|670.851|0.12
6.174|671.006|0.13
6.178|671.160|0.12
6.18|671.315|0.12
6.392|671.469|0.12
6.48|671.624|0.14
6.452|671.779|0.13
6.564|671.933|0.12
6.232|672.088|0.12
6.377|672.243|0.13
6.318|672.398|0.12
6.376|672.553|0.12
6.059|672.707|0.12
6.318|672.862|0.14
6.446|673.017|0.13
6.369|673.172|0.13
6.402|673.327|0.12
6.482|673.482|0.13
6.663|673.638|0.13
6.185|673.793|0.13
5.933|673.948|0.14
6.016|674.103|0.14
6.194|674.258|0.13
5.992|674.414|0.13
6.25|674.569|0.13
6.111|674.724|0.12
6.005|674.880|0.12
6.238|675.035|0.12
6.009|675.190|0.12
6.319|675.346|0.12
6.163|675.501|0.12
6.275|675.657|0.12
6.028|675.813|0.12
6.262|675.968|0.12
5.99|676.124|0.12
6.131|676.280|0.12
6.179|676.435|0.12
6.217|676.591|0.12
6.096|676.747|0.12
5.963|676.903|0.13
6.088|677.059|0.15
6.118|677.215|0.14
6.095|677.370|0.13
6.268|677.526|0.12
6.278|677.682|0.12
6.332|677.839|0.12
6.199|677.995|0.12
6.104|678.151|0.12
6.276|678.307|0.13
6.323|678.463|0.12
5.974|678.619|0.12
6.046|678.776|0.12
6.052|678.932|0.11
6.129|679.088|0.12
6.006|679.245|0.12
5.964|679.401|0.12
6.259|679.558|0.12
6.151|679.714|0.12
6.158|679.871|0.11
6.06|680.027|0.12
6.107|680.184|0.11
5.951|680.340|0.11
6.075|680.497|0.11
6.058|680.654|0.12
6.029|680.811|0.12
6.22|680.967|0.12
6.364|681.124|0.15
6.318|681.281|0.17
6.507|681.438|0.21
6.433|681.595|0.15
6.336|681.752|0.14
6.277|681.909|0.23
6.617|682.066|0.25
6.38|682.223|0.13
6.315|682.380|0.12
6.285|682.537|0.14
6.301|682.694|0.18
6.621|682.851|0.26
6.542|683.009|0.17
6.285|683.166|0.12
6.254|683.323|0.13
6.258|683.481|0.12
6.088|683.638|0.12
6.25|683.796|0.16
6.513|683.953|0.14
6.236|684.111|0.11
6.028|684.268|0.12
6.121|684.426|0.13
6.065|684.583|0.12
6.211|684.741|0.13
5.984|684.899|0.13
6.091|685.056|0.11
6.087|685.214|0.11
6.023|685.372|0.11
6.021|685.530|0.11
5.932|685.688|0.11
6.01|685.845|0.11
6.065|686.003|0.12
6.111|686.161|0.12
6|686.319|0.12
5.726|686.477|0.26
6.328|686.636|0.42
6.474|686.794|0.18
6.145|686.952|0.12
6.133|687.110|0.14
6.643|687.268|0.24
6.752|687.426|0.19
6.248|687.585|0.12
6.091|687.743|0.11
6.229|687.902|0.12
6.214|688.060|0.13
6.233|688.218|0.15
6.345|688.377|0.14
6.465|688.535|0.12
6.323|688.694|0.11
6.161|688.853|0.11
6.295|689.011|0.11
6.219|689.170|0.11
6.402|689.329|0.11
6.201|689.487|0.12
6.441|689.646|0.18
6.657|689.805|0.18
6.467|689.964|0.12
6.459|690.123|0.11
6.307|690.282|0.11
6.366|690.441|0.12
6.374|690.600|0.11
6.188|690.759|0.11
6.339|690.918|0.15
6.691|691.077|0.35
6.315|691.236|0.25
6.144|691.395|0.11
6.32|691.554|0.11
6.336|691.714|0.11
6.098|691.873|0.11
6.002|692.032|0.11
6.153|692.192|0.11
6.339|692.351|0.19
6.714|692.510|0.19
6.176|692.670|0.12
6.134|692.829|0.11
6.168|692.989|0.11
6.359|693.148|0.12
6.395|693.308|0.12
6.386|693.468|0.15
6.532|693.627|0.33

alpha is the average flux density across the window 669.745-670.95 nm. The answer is 6.2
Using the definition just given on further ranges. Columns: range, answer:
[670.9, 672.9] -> 6.31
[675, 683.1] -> 6.2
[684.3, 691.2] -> 6.25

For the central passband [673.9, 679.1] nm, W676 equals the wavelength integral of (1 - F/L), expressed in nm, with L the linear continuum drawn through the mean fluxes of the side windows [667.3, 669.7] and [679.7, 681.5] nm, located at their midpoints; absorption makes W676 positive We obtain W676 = 0.031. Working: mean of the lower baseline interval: 6.2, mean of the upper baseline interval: 6.16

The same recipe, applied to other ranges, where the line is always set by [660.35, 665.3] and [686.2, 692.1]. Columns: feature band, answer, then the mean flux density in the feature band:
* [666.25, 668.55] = 0.05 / 6.22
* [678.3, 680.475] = 0.08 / 6.1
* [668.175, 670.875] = 0.06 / 6.2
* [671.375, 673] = 0.00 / 6.36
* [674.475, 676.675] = 0.06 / 6.16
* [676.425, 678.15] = 0.04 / 6.16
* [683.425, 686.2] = 0.09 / 6.12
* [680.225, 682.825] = 0.01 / 6.29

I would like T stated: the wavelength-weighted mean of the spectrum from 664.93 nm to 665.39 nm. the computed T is 6.32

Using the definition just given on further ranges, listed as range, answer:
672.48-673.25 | 6.32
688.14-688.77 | 6.34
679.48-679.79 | 6.22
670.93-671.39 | 6.18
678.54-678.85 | 6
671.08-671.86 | 6.34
